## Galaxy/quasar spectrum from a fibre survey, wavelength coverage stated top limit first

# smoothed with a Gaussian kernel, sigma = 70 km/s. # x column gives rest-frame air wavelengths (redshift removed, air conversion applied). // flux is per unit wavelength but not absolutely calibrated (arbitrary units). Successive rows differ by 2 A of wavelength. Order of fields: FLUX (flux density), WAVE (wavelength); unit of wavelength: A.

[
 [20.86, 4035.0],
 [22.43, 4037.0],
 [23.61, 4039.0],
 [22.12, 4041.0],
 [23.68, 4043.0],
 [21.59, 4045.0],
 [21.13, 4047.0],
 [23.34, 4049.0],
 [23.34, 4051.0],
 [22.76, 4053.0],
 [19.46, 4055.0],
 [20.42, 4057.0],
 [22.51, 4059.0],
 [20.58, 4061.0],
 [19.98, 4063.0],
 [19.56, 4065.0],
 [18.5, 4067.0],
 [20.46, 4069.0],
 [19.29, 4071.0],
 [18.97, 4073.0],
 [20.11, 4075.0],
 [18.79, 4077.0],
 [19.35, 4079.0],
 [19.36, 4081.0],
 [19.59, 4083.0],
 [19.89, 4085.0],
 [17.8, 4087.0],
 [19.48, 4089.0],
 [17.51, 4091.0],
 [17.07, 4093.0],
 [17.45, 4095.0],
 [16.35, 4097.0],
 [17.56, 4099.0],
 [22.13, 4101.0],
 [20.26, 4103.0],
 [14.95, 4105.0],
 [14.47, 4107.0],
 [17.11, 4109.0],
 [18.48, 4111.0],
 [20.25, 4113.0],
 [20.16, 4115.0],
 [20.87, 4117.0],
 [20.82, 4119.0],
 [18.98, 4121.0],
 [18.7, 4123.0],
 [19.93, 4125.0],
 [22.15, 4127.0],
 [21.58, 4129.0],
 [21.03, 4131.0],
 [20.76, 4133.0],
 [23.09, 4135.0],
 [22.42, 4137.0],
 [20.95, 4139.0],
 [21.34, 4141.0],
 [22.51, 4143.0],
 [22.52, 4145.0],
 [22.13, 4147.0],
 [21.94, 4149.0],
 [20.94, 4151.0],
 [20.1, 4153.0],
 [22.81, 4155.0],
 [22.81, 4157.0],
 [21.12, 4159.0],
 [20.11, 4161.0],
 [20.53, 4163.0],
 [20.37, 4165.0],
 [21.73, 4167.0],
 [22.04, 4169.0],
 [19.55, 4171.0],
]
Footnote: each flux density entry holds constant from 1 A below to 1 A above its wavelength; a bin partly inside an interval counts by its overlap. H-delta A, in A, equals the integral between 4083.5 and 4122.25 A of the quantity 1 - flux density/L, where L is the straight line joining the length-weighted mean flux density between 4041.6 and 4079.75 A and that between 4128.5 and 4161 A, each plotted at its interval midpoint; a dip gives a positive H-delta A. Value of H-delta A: 4.9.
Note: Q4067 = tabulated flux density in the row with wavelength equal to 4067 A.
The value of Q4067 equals 18.5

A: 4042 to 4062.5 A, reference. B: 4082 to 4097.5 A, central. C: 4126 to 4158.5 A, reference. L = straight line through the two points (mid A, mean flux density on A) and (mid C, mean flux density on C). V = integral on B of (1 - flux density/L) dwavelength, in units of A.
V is 2.6 A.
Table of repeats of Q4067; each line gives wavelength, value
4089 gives 19.48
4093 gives 17.07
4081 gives 19.36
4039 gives 23.61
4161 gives 20.11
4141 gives 21.34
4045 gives 21.59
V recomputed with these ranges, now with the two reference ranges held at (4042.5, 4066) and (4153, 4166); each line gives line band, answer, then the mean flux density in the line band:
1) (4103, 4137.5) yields 2.6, 19.7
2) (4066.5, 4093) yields 2.9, 19.1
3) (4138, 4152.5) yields -0.3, 21.7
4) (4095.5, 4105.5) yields 1.4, 18.4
